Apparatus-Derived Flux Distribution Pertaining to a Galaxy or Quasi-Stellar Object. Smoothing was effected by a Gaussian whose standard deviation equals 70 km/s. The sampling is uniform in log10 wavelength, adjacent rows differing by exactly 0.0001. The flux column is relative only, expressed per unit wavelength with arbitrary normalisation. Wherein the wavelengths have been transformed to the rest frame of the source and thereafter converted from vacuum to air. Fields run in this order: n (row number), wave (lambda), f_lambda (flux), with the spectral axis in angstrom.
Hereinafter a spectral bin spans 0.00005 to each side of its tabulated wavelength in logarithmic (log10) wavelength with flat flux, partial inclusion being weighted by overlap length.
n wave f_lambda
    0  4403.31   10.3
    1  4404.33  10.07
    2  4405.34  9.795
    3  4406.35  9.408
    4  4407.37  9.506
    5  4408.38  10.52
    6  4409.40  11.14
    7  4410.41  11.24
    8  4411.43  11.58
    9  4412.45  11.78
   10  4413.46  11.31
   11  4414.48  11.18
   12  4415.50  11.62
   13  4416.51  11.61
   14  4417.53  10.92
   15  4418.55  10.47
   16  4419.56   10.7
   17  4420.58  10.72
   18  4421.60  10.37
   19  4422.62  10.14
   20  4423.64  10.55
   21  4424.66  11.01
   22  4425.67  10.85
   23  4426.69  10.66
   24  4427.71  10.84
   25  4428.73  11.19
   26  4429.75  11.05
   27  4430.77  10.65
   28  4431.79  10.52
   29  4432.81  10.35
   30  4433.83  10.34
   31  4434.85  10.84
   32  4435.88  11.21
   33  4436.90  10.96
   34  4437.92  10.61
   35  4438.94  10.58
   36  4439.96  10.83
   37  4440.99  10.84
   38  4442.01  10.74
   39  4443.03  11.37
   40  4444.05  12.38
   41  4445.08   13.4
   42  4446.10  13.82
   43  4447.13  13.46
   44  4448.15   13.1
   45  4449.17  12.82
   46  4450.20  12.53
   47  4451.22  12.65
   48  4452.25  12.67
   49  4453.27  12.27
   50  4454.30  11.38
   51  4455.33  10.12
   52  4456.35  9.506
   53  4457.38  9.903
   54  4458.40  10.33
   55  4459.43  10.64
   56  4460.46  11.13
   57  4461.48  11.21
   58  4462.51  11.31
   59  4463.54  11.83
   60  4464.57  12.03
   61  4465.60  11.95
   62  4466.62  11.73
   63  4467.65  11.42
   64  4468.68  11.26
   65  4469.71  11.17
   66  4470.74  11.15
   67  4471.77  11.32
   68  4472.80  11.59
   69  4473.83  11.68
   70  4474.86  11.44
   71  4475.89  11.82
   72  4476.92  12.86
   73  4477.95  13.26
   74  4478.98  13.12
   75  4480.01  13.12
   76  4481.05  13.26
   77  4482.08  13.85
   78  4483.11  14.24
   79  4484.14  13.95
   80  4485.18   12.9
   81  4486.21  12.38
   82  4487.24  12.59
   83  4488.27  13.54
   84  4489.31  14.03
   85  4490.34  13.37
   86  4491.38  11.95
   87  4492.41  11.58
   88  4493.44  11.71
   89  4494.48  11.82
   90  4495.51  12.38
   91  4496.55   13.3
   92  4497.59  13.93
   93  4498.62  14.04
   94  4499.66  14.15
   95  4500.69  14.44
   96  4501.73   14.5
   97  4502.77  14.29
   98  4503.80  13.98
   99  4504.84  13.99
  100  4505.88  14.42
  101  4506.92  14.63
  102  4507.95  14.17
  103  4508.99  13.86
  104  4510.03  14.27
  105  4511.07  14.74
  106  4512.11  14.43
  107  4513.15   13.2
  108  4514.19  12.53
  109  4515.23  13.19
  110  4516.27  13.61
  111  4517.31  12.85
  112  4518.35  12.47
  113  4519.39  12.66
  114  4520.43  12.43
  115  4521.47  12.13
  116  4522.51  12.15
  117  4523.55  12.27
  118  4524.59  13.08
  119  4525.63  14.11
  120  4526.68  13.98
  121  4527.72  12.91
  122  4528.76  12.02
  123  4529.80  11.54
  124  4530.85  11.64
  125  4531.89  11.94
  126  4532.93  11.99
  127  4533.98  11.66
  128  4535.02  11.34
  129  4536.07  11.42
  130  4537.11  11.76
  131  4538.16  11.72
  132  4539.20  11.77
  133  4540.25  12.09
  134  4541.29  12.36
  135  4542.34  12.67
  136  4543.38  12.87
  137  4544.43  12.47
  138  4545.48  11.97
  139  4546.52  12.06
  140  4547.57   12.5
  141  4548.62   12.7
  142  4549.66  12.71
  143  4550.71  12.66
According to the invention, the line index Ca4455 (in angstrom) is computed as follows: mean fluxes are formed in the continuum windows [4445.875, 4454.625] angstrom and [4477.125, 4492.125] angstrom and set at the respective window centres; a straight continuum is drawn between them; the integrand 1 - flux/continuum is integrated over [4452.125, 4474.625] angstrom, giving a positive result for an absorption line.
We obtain 2.9 angstrom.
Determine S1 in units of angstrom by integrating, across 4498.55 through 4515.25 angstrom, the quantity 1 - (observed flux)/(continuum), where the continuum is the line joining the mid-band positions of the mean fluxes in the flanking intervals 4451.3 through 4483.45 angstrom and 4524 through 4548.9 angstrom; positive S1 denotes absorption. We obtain -2.8 angstrom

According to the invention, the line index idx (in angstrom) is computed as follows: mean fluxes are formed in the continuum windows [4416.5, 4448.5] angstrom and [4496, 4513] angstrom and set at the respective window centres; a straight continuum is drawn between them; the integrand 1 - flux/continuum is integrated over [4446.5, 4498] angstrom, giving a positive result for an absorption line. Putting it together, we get 2.5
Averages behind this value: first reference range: 11.1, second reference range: 14.2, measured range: 12.2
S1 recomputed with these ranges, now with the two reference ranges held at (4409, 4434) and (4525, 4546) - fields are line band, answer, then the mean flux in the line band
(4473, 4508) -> -4.6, 13.2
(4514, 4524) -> -0.5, 12.6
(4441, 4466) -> -1.0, 11.8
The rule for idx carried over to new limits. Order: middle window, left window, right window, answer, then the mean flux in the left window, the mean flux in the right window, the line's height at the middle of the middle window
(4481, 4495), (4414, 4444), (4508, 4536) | -1.0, 10.8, 12.8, 12.1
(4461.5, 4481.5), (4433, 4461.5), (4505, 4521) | 0.5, 11.5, 13.6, 12.2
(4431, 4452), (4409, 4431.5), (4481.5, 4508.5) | 0.1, 11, 13.5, 11.7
